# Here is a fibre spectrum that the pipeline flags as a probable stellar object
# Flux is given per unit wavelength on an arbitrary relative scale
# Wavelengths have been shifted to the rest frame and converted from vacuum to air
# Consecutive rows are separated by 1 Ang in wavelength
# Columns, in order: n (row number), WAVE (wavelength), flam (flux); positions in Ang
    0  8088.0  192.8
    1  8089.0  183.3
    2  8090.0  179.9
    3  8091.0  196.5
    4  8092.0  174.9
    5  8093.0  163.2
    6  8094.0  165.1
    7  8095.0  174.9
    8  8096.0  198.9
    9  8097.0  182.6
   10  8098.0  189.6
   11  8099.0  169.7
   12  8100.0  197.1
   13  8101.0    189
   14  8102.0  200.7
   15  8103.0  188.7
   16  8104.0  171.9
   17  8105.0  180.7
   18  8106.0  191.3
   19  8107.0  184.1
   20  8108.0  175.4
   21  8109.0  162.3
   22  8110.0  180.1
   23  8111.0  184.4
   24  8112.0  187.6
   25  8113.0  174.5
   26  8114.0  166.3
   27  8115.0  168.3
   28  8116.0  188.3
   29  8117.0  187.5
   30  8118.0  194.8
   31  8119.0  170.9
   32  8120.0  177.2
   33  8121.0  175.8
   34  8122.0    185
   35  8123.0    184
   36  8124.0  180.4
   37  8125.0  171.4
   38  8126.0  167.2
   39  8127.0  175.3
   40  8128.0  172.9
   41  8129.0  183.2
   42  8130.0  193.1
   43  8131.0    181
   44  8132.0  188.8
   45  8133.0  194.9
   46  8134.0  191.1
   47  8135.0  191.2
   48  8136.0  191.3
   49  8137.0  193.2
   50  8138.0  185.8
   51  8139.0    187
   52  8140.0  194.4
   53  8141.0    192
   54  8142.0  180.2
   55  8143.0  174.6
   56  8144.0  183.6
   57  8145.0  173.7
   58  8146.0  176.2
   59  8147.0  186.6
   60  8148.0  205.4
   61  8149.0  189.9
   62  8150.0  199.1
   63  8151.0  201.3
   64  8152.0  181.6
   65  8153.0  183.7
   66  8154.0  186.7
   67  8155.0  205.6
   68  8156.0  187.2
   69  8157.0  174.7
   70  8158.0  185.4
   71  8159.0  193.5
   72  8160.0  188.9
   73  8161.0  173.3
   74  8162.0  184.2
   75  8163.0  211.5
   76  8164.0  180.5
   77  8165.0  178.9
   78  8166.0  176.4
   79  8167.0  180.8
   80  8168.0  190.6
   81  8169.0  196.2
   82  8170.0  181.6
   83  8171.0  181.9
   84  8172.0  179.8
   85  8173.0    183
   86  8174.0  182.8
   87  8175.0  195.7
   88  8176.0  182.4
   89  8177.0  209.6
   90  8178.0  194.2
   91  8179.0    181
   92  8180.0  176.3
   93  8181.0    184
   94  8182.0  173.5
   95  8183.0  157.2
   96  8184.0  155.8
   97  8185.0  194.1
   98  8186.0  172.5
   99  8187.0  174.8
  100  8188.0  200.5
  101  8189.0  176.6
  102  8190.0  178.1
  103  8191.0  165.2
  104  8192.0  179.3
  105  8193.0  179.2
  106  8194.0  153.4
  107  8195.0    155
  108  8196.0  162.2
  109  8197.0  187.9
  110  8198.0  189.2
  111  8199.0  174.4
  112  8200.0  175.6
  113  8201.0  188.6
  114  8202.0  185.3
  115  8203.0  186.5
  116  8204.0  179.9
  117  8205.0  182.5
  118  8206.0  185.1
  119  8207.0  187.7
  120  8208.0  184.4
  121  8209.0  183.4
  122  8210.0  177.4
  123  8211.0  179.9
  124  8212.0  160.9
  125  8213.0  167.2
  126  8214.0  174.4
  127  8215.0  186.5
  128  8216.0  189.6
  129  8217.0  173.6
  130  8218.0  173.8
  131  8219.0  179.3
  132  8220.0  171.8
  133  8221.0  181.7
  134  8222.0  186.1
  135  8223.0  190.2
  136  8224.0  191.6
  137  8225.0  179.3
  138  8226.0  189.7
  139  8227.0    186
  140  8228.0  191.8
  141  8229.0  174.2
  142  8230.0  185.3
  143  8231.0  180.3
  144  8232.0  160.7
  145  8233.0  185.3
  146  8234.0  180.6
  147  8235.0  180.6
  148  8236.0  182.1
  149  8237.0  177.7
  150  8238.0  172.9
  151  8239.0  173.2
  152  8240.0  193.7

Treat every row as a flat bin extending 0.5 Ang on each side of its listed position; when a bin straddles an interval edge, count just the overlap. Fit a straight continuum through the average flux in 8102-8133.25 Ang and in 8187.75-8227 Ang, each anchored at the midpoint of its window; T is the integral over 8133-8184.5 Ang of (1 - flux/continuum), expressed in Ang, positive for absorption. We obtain -1.7 Ang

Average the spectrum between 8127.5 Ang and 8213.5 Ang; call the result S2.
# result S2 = 183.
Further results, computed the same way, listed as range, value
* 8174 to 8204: 179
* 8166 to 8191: 182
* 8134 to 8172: 187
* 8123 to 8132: 179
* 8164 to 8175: 184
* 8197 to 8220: 180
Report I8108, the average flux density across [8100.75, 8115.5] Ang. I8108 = 180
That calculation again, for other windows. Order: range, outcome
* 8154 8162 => 187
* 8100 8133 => 181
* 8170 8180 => 187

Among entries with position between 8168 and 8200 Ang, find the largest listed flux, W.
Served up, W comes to 209.6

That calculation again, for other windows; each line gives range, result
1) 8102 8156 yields 205.6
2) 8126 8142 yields 194.9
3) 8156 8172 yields 211.5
